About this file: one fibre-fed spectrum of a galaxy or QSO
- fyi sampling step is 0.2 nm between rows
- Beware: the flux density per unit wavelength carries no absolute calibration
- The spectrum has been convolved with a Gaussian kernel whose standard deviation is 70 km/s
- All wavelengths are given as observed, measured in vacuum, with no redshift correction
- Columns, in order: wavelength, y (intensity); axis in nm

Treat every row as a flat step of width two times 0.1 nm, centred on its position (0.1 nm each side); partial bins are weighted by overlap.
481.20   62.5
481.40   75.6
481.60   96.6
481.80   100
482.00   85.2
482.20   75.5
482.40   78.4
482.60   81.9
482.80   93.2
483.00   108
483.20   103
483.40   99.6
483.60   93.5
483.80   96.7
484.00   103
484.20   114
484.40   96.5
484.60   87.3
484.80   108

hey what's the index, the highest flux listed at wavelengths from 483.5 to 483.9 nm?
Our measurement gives 96.7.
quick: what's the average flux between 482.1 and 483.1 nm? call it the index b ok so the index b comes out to 87.4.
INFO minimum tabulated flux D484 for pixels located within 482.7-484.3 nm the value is 93.2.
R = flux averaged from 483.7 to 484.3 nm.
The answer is 105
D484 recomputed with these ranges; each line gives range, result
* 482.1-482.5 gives 75.5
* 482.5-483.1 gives 81.9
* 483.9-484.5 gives 96.5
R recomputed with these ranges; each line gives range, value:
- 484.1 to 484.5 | 105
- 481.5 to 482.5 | 87.1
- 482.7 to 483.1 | 101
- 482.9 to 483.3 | 106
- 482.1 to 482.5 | 77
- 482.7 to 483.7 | 99.5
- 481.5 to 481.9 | 98.3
